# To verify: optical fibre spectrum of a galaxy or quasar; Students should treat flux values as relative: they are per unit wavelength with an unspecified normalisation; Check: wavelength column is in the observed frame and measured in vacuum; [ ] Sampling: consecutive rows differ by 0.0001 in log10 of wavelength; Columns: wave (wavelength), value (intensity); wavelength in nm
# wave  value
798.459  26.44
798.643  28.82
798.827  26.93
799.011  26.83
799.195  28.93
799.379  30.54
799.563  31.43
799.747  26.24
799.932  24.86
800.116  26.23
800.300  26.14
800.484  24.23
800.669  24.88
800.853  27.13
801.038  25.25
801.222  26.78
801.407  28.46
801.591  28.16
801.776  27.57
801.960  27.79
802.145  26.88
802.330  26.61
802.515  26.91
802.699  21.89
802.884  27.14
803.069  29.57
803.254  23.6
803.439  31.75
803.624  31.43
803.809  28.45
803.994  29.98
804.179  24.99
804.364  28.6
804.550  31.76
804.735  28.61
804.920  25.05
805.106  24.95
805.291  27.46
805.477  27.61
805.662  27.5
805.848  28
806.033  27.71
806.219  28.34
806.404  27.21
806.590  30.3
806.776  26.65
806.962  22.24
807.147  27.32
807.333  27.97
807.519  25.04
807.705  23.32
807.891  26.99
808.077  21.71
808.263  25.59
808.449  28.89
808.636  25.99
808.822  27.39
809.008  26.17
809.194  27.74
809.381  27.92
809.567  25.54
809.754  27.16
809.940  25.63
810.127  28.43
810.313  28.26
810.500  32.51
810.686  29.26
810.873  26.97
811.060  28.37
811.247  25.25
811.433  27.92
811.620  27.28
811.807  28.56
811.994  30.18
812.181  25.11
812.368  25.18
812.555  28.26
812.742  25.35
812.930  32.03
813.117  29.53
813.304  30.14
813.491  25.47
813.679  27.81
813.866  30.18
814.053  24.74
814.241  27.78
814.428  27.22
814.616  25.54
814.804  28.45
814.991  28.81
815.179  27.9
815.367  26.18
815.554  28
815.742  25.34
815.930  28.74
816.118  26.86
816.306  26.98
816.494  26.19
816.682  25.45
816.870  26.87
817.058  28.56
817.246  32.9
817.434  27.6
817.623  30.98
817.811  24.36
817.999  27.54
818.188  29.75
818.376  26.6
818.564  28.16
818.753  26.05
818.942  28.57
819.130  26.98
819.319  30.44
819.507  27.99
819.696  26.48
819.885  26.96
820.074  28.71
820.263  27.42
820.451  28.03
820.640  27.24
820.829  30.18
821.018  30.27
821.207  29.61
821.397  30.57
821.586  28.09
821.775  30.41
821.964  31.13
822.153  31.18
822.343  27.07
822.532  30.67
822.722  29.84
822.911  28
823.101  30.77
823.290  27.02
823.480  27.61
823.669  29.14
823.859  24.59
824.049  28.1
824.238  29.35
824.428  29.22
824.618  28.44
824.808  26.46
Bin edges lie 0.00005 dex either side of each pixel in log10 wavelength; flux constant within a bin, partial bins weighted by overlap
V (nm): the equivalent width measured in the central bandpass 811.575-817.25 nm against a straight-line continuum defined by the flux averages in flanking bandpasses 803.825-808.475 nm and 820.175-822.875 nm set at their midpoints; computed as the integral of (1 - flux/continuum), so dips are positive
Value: 0.13 nm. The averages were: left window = 26.9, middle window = 27.6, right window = 29.4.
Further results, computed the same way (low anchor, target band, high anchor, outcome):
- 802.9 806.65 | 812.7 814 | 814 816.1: -0.06 nm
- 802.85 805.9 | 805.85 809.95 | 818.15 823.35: 0.24 nm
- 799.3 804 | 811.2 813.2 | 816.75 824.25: 0.02 nm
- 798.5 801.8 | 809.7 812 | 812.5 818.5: -0.04 nm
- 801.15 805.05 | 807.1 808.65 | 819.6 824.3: 0.12 nm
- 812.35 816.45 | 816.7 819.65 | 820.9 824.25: 0.02 nm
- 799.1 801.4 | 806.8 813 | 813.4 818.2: 0.07 nm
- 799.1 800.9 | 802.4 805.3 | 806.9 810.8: -0.08 nm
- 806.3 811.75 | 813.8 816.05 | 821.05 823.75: 0.05 nm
